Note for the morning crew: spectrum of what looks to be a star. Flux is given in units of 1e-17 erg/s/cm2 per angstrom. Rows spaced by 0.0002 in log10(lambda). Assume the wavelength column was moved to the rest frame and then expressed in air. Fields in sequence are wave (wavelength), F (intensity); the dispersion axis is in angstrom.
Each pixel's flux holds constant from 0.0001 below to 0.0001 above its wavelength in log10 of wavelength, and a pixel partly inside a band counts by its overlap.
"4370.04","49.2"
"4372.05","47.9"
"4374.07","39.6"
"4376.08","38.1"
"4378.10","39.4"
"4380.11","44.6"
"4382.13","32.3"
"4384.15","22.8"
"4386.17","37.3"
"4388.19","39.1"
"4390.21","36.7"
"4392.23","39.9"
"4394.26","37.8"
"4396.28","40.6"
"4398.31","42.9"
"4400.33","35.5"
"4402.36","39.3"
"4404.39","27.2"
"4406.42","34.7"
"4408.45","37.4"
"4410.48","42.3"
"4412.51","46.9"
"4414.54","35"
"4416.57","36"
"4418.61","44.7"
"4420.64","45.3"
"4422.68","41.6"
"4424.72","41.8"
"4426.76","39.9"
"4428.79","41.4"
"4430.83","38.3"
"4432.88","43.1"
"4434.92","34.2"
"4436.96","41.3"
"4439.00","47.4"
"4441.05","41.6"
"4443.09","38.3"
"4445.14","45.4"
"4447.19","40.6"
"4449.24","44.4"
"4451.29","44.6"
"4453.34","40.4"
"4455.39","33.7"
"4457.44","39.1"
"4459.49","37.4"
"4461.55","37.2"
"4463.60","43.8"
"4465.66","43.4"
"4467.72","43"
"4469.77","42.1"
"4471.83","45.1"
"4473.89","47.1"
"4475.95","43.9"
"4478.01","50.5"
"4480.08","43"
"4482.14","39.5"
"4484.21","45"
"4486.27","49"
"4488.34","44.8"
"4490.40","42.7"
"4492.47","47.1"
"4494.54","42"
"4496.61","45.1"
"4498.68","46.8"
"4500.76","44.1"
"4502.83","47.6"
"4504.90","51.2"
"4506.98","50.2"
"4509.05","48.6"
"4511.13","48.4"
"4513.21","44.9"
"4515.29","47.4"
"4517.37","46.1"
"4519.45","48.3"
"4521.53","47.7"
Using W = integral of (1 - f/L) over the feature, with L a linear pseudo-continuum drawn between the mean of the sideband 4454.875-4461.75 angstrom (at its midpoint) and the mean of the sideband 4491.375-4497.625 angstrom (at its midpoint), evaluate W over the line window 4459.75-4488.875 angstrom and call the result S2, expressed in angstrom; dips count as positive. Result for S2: -2.5 angstrom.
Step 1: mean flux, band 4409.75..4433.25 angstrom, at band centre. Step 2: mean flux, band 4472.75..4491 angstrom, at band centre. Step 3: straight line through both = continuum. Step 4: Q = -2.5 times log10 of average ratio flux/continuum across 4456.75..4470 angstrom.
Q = 0.08 mag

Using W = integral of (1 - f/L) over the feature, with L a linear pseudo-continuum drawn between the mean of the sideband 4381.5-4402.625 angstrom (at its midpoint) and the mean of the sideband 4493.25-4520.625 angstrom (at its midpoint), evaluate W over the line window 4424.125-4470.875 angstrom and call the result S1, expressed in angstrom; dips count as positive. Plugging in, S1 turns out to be 0.76 angstrom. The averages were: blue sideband 36.7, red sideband 47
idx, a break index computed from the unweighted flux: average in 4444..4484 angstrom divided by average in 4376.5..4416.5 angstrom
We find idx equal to 1.1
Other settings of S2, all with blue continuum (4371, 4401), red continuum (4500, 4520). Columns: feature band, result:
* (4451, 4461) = 1.2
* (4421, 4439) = 0.4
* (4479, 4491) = 0.5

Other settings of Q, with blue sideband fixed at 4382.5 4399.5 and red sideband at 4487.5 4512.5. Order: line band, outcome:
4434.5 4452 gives -0.02 mag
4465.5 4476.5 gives 0.00 mag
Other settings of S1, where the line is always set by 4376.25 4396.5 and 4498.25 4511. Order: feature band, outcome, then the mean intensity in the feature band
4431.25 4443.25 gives 0.2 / 41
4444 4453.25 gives -0.1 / 43.3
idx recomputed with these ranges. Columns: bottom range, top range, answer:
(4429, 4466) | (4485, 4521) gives 1.15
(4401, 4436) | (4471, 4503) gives 1.15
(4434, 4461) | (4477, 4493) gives 1.11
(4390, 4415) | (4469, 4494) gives 1.17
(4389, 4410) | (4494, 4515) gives 1.26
